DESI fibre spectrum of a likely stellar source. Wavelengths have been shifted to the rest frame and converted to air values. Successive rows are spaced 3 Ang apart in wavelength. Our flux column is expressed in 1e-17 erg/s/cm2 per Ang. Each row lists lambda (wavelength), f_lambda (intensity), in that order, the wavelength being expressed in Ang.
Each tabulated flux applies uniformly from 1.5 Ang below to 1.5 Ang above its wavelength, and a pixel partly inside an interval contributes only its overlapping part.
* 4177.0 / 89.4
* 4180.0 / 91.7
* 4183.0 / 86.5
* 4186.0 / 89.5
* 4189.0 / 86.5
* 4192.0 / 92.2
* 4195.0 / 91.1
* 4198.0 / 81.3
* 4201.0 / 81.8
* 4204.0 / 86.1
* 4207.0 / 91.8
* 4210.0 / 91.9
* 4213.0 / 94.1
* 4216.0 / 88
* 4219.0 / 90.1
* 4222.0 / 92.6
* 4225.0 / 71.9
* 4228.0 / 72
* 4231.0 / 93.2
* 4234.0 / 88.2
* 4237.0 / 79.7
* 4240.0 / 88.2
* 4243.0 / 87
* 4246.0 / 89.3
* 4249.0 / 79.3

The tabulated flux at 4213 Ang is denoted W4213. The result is 94.1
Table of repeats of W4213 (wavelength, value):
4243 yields 87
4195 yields 91.1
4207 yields 91.8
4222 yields 92.6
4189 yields 86.5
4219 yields 90.1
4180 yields 91.7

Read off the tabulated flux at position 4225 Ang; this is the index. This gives 71.9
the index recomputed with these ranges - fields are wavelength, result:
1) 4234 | 88.2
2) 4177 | 89.4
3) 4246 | 89.3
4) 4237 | 79.7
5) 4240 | 88.2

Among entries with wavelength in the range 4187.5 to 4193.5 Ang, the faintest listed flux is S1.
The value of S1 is 86.5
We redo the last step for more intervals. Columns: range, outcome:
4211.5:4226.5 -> 71.9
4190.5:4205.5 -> 81.3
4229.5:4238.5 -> 79.7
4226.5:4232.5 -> 72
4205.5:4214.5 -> 91.8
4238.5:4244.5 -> 87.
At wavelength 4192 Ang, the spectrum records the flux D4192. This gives 92.2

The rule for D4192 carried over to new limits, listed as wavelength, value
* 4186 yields 89.5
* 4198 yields 81.3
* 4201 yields 81.8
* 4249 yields 79.3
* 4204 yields 86.1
